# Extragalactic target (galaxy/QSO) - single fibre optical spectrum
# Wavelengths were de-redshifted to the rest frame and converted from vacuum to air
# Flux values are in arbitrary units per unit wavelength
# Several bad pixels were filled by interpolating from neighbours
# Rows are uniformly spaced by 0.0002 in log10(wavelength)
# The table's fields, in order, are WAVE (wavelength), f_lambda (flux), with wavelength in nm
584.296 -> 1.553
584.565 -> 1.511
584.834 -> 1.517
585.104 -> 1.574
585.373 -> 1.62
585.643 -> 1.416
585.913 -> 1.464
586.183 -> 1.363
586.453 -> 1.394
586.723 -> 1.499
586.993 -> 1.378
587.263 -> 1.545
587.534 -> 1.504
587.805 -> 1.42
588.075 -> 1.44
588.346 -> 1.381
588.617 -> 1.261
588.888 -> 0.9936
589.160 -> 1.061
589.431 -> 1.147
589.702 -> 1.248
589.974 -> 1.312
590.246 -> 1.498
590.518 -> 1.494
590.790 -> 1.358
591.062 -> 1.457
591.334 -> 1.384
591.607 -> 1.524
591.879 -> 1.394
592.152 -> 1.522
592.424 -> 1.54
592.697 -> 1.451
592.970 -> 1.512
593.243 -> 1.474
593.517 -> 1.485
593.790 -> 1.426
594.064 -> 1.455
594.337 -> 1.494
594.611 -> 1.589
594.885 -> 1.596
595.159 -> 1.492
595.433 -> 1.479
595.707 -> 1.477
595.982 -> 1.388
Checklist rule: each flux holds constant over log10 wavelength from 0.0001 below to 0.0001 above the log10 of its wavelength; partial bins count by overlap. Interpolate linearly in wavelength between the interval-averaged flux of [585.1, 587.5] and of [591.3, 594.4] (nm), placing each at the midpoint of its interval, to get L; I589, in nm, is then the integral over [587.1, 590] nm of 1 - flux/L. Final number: 0.33 nm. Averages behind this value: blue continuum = 1.47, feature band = 1.3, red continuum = 1.47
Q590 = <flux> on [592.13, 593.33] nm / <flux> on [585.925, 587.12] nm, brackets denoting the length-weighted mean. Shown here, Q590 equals 1.1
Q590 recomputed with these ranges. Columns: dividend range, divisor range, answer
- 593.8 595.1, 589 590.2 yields 1.26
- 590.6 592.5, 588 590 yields 1.19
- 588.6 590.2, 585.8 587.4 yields 0.82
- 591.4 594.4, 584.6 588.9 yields 1.03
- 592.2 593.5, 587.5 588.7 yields 1.07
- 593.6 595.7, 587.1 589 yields 1.10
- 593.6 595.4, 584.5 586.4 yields 1.01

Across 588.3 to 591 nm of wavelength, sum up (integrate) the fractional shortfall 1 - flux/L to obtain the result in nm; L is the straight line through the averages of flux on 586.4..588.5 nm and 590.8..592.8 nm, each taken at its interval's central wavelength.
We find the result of 0.33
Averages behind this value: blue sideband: 1.45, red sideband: 1.46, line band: 1.28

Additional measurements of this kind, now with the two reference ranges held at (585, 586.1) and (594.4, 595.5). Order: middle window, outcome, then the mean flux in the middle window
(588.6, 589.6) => 0.275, 1.1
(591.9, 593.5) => 0.043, 1.49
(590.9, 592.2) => 0.067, 1.45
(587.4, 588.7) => 0.095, 1.41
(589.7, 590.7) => 0.078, 1.4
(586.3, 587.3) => 0.046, 1.44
